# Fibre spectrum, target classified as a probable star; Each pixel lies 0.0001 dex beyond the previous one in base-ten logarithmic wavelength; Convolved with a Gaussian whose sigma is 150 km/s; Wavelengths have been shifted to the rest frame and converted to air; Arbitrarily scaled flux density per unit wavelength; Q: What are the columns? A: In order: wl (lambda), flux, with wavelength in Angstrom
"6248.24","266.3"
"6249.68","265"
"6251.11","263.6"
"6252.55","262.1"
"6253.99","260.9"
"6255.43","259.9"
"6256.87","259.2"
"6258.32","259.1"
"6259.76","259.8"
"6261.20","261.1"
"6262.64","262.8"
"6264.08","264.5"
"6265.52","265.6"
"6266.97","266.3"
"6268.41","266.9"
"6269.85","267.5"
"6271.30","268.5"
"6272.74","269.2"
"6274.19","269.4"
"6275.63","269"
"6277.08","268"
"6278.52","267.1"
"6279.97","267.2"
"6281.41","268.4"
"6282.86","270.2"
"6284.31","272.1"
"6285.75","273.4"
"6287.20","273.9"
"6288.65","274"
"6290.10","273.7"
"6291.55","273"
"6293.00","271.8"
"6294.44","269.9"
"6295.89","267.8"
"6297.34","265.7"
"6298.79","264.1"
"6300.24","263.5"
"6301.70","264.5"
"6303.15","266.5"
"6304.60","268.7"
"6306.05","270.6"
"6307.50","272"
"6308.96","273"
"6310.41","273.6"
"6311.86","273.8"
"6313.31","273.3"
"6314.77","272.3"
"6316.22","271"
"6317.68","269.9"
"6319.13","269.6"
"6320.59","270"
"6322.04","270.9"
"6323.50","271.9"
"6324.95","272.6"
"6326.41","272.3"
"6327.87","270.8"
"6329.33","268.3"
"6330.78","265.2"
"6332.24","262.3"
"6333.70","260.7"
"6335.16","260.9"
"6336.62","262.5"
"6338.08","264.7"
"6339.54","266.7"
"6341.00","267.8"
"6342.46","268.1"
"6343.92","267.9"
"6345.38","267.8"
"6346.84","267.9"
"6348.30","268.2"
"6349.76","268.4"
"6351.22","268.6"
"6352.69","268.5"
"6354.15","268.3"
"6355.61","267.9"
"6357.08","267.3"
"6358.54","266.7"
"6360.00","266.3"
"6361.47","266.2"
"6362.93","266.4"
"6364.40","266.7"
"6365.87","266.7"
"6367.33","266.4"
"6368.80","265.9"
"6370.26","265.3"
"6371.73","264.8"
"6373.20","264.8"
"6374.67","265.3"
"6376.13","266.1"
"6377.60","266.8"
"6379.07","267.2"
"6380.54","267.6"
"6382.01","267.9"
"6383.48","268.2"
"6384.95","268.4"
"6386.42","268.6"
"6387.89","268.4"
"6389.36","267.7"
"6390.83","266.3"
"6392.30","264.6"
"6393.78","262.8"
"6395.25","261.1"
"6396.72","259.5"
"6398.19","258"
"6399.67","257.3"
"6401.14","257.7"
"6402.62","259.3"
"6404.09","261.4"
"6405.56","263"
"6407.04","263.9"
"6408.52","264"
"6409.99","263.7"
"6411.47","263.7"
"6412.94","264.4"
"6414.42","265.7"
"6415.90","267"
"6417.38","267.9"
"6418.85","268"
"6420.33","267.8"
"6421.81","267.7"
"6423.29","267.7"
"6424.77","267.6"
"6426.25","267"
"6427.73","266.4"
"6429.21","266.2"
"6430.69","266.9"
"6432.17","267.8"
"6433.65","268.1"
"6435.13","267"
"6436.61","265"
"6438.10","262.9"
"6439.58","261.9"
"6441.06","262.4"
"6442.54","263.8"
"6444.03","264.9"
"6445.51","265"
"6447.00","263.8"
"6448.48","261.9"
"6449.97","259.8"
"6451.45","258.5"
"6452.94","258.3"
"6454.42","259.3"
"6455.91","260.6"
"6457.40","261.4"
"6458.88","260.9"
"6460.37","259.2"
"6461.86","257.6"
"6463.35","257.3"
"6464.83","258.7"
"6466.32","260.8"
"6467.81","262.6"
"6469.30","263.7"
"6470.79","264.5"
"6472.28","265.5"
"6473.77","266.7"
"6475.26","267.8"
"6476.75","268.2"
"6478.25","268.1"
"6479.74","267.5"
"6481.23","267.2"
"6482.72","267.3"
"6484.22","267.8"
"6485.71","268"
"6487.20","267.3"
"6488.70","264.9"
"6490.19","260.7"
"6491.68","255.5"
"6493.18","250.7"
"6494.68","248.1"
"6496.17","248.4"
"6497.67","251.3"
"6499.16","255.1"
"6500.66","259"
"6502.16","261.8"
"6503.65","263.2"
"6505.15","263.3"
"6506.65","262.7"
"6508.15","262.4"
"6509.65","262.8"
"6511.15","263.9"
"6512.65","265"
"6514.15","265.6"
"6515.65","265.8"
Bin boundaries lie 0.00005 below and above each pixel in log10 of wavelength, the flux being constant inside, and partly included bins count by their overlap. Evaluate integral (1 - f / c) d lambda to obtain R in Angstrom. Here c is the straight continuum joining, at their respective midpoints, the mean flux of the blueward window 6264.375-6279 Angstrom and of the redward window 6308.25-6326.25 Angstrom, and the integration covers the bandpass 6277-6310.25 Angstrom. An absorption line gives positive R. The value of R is 0.0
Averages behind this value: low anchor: 268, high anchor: 272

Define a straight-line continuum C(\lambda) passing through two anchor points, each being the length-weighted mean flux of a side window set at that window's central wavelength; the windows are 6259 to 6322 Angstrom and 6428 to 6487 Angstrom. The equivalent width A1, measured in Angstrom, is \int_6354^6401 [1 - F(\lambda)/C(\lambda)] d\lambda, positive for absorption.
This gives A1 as 0.1 Angstrom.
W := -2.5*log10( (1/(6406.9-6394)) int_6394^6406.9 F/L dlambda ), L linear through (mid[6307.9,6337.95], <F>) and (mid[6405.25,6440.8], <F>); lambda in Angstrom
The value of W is 0.03 mag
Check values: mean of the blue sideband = 269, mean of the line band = 260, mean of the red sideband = 266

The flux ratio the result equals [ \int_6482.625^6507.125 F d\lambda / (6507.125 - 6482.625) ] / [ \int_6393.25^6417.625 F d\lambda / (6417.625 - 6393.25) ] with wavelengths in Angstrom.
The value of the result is 1.0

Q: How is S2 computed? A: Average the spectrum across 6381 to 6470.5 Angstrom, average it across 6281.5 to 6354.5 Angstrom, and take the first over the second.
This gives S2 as 1.0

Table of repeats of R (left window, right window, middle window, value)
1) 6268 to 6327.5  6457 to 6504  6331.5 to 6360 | 0.1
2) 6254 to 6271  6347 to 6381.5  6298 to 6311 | -0.2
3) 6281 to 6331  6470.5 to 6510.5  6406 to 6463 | 0.1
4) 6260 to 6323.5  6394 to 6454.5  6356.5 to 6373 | 0.0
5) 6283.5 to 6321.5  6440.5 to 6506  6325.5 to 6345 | 0.2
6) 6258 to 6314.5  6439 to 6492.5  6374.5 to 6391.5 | -0.1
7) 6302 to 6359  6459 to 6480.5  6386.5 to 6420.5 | 0.3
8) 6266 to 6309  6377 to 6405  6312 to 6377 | -0.3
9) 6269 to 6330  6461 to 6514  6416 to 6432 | -0.2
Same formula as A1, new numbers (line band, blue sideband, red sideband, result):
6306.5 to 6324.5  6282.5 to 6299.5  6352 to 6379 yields -0.16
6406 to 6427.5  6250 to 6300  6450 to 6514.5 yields -0.23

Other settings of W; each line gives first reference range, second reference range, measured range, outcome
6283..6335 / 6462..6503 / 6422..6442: -0.01 mag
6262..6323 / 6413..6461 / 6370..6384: 0.00 mag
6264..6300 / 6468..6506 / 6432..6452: 0.00 mag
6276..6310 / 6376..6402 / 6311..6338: 0.00 mag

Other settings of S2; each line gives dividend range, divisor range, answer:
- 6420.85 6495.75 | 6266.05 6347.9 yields 0.98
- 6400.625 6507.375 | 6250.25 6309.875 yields 0.98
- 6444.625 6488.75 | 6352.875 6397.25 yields 0.99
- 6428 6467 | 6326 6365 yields 0.98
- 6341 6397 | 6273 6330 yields 0.99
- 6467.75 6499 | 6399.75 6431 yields 0.99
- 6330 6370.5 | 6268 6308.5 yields 0.99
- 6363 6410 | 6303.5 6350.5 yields 0.98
